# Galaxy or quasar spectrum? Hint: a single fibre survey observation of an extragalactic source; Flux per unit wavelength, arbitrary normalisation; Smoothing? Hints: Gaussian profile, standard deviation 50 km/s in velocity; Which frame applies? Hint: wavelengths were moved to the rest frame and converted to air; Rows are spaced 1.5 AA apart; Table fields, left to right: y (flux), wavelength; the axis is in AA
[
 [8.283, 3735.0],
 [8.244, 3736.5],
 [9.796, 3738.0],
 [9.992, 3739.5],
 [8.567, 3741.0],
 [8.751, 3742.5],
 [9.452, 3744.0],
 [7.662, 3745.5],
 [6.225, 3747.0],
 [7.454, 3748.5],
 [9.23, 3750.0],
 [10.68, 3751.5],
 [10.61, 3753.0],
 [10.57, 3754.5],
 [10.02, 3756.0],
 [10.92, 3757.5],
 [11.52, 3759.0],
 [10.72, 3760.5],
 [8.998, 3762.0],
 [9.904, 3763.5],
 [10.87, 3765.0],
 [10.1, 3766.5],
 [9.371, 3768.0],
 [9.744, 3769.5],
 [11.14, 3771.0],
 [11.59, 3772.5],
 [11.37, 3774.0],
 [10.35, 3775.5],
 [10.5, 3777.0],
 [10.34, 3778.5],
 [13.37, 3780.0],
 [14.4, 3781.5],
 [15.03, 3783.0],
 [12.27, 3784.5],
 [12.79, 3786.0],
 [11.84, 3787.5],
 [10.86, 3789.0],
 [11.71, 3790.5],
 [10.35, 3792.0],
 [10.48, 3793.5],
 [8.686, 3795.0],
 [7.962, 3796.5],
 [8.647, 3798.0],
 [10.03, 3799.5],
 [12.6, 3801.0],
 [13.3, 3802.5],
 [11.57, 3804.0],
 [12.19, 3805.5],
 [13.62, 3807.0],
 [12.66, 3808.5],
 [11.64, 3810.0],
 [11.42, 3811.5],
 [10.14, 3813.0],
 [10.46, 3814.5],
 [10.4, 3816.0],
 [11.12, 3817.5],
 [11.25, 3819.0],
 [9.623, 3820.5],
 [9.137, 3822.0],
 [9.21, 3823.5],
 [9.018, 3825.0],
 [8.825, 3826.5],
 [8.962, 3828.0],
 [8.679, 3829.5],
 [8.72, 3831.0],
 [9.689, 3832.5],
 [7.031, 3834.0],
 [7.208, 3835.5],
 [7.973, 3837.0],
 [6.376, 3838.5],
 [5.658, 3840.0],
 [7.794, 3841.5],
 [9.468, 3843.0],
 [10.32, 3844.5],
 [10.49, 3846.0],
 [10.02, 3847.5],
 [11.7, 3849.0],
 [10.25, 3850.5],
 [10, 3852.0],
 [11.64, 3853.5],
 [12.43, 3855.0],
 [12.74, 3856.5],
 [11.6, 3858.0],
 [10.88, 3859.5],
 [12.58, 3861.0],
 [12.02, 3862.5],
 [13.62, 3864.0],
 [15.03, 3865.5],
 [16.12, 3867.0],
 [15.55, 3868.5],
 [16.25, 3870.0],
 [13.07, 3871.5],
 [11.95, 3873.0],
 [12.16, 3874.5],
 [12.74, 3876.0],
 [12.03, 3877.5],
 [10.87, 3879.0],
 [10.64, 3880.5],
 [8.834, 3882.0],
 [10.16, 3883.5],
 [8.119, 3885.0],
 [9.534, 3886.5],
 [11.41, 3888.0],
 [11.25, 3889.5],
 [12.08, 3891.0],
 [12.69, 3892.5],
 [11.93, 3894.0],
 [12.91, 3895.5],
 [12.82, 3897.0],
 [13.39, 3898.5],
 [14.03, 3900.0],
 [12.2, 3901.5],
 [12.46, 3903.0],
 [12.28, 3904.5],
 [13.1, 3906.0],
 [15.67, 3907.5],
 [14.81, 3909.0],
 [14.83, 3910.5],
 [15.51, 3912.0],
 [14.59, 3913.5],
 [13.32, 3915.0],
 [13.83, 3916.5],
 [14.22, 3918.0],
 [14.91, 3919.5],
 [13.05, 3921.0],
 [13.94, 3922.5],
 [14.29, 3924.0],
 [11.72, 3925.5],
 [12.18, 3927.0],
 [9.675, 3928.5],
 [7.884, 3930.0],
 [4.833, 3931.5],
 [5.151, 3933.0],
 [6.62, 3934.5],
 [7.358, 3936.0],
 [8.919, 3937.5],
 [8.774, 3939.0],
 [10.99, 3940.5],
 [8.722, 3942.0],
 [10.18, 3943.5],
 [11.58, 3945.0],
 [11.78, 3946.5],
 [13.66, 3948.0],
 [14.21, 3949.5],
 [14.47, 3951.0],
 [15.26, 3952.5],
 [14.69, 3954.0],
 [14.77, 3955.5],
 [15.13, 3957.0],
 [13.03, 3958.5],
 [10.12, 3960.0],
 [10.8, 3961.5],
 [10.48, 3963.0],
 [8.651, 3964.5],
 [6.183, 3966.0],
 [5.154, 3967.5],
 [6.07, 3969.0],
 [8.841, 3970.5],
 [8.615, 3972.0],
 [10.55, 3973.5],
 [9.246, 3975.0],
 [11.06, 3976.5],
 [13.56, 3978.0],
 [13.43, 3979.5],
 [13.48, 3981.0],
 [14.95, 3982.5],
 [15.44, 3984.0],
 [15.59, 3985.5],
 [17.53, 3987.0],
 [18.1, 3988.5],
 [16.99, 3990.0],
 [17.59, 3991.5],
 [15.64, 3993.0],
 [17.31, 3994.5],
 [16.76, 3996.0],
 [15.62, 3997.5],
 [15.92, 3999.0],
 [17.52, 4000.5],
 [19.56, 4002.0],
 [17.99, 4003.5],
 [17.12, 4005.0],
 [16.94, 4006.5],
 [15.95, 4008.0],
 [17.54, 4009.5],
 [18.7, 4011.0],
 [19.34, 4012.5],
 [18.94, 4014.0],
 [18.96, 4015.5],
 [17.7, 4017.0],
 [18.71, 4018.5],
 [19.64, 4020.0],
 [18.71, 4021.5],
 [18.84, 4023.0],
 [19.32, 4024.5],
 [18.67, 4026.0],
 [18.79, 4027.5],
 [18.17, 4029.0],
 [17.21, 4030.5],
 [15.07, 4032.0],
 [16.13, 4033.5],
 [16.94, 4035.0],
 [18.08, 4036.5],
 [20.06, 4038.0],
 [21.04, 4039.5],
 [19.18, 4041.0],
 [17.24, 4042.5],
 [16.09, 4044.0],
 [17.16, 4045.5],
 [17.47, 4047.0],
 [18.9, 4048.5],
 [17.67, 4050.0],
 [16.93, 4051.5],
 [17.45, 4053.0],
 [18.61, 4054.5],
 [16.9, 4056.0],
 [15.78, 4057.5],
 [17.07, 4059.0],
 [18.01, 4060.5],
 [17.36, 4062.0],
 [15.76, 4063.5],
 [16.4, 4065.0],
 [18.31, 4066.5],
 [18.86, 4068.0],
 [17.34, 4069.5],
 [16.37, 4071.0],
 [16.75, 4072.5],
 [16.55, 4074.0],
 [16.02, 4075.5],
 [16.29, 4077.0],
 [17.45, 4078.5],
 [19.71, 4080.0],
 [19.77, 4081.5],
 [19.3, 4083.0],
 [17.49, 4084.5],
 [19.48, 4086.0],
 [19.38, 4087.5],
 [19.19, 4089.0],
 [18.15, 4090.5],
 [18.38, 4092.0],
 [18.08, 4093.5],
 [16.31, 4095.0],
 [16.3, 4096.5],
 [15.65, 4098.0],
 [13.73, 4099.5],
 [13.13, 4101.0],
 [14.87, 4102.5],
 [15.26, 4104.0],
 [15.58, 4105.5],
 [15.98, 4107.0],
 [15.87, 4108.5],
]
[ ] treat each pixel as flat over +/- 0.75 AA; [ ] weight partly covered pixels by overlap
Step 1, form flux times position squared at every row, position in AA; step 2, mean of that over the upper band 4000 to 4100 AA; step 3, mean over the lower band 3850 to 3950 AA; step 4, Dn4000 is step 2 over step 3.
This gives 1.61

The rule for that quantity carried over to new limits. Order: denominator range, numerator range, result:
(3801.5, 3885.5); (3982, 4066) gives 1.77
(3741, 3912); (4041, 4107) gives 1.76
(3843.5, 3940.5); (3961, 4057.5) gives 1.43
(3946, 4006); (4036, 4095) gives 1.37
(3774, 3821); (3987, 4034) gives 1.74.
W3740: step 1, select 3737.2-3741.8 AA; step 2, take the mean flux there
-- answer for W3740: 9.43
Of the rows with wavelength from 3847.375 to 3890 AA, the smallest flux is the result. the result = 8.119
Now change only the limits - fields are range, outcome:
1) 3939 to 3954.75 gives 8.722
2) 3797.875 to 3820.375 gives 8.647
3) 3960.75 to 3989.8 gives 5.154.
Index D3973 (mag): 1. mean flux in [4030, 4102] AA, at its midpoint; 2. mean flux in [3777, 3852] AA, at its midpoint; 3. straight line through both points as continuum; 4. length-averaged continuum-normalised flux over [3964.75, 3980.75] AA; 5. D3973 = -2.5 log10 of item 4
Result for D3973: 0.50 mag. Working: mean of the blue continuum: 10.4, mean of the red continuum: 17.4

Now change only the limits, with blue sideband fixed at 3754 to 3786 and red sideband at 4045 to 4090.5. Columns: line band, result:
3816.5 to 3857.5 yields 0.31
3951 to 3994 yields 0.23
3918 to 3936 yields 0.36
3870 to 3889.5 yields 0.21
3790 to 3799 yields 0.21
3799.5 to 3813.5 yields -0.01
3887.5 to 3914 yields 0.06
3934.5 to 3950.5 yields 0.38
